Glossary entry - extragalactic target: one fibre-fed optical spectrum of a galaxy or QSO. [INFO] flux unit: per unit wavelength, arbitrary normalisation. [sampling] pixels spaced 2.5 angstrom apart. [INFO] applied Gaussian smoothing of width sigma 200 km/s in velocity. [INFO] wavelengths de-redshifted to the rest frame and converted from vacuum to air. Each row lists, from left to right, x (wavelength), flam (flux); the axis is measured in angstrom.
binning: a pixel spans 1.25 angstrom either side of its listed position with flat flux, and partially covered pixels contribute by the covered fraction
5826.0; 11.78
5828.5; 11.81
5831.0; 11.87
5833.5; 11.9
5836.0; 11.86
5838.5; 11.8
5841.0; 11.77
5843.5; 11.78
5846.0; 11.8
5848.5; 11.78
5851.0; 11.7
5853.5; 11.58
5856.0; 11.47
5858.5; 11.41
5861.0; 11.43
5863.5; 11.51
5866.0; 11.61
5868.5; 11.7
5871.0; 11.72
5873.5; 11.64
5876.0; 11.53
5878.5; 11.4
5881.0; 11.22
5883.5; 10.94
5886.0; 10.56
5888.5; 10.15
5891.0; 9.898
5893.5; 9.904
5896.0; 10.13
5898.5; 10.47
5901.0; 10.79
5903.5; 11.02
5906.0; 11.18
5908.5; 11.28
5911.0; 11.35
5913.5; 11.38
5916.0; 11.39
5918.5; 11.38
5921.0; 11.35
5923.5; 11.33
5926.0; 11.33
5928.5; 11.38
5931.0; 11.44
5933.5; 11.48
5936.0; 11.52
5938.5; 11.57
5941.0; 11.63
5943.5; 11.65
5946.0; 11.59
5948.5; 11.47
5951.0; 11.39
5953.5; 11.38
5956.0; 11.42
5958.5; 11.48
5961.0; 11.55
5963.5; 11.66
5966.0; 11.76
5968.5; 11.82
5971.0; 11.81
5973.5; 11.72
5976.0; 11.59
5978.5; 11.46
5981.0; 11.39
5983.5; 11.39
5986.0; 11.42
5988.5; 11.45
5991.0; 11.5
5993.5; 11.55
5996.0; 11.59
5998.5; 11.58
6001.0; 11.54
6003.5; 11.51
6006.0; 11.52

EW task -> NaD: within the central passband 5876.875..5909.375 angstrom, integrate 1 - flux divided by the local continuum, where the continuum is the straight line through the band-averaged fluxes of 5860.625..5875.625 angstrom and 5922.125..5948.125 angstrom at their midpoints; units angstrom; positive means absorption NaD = 2.5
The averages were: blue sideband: 11.6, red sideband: 11.5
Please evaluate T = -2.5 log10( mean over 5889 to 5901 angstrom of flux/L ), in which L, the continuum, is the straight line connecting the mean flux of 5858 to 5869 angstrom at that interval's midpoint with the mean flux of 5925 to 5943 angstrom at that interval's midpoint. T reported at 0.13 mag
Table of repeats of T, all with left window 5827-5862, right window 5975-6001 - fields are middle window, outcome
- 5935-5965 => 0.002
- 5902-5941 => 0.022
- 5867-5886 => 0.026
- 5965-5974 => -0.024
